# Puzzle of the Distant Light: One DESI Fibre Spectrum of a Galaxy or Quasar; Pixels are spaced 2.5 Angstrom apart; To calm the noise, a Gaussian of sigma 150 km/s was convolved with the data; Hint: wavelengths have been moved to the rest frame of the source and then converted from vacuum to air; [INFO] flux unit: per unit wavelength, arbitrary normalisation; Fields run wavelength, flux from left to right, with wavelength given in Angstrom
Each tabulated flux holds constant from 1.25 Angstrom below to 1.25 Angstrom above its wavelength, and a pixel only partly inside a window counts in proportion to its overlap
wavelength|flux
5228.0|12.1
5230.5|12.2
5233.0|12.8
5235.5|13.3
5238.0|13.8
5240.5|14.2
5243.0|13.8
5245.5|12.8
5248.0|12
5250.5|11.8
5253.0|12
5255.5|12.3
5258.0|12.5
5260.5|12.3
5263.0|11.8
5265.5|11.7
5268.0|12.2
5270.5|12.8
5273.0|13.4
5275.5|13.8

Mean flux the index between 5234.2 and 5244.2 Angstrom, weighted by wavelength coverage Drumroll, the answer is 13.8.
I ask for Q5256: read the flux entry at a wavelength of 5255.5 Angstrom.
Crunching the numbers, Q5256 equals 12.3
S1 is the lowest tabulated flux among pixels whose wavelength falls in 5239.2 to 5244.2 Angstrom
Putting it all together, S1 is 13.8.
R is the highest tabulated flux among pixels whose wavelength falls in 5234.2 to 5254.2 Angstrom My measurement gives 14.2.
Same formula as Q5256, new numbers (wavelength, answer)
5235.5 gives 13.3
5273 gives 13.4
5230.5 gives 12.2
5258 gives 12.5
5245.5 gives 12.8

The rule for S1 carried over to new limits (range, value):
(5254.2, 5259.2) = 12.3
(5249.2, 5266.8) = 11.7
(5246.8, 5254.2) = 11.8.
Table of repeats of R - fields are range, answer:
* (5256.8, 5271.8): 12.8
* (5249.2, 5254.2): 12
